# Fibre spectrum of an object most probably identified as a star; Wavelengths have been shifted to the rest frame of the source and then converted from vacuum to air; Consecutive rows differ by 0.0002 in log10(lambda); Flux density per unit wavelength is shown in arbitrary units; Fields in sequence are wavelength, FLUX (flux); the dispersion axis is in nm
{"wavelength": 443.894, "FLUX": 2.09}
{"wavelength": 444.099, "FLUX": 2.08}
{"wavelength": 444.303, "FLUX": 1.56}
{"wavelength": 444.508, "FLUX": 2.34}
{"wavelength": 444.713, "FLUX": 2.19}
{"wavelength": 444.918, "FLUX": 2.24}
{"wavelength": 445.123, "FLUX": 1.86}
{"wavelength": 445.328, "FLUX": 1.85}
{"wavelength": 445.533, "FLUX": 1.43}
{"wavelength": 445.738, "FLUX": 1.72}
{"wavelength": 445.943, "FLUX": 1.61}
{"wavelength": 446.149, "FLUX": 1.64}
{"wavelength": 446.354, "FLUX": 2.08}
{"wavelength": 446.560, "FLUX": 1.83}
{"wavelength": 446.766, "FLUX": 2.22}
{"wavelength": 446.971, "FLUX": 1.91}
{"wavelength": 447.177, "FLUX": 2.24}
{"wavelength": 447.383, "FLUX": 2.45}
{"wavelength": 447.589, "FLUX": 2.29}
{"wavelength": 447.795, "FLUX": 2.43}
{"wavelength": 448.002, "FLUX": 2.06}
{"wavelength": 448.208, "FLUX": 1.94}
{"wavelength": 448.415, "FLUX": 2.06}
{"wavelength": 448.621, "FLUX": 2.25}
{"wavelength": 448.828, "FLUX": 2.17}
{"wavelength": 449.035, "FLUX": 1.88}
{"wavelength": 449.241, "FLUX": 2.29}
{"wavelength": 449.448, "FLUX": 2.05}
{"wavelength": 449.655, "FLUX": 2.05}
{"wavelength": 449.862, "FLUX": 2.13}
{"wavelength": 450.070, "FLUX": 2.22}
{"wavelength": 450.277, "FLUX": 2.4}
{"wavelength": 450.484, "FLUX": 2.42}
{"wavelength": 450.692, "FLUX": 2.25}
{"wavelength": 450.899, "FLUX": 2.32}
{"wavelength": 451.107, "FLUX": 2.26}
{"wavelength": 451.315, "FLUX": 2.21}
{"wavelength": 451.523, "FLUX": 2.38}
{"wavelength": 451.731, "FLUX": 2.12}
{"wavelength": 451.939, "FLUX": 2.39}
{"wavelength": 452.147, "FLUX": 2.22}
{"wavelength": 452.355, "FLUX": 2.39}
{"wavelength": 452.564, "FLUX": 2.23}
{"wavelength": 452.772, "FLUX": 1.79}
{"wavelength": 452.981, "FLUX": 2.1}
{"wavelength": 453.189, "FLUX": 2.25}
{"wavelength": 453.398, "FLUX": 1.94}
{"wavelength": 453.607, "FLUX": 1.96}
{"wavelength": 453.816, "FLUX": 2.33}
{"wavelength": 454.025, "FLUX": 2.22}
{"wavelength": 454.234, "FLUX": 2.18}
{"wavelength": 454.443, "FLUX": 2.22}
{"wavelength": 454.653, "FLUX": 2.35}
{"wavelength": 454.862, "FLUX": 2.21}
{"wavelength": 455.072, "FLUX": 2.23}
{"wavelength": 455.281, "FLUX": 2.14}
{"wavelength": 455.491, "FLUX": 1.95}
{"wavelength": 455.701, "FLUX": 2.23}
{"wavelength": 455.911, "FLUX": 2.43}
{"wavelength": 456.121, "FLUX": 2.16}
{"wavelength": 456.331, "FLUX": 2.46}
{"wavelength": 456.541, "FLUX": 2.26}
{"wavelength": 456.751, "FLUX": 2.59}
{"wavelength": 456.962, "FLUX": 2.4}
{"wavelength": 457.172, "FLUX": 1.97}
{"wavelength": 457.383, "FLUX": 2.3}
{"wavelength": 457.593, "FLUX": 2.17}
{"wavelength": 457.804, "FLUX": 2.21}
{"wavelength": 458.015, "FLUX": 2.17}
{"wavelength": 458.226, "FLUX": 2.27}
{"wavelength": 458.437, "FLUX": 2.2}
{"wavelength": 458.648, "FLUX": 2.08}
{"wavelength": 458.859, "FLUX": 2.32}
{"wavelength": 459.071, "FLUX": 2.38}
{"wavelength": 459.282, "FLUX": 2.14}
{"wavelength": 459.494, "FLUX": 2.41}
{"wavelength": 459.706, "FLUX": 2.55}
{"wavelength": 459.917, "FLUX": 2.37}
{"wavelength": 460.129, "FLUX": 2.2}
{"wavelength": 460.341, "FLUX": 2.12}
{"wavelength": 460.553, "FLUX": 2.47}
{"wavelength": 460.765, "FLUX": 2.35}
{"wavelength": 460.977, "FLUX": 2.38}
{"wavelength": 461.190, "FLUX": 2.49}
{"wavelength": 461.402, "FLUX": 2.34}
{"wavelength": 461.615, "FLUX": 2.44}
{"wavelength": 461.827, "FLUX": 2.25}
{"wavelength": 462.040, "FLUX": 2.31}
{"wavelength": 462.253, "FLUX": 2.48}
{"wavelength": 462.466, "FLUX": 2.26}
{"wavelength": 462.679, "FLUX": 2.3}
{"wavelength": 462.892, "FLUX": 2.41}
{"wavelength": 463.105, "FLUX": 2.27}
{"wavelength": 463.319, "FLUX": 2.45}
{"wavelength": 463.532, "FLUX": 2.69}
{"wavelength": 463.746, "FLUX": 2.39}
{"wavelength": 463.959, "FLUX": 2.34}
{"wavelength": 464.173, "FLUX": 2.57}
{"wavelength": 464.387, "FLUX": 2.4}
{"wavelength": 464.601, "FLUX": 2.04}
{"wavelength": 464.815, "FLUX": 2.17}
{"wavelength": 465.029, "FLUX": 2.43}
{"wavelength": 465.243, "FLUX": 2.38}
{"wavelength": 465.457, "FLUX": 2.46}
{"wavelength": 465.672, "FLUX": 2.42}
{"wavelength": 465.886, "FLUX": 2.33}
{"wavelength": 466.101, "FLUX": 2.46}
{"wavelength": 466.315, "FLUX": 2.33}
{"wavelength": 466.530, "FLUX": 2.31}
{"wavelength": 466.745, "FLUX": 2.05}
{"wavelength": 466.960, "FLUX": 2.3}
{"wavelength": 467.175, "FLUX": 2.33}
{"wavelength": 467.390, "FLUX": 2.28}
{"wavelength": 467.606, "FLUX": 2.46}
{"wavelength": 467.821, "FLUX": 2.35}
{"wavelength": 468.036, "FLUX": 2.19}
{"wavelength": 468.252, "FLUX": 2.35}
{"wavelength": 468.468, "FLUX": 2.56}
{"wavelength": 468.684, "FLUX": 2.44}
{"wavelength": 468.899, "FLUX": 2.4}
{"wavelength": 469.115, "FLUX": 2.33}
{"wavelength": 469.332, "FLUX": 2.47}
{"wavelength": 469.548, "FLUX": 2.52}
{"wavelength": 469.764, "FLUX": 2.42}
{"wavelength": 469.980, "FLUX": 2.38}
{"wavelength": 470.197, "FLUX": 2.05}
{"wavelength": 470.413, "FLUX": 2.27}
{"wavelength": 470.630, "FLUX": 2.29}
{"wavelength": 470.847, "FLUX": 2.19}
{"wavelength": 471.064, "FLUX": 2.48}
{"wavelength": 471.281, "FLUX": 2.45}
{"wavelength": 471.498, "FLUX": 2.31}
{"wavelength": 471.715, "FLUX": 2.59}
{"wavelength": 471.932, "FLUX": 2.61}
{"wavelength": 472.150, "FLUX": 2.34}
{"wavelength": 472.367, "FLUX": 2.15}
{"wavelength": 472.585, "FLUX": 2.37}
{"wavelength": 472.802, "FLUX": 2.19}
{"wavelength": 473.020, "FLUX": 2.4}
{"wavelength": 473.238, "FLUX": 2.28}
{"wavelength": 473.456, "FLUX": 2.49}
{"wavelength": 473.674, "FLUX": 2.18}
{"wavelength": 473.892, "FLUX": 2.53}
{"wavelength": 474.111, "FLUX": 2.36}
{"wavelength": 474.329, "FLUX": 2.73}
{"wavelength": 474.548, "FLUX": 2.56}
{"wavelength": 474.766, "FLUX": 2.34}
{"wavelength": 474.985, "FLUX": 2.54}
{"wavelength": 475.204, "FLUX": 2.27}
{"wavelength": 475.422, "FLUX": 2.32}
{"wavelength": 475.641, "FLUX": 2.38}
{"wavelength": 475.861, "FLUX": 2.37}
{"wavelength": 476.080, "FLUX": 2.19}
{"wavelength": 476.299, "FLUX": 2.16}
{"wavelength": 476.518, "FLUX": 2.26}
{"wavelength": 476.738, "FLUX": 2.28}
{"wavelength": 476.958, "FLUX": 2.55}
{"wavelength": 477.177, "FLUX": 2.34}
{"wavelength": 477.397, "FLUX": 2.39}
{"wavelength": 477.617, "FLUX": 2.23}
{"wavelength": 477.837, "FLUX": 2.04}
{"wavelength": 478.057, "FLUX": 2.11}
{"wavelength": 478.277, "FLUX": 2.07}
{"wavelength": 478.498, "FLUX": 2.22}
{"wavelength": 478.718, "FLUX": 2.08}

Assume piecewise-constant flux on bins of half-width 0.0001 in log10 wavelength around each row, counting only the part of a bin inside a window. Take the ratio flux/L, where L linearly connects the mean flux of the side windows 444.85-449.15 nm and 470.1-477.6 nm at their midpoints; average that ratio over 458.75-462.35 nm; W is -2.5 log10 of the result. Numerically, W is -0.08 mag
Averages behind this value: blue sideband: 2.01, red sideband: 2.36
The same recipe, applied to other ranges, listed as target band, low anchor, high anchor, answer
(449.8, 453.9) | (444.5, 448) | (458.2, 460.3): -0.04 mag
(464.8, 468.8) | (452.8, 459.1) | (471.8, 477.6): -0.02 mag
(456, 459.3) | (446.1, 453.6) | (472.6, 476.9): -0.02 mag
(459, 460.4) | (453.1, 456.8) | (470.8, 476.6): -0.03 mag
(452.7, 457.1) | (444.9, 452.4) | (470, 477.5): -0.02 mag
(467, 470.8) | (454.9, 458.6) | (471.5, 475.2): 0.00 mag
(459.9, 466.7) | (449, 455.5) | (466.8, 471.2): -0.03 mag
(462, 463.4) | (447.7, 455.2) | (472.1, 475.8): -0.03 mag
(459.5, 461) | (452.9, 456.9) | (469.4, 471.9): -0.04 mag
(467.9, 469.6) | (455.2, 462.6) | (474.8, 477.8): -0.04 mag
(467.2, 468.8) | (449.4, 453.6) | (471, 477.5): -0.02 mag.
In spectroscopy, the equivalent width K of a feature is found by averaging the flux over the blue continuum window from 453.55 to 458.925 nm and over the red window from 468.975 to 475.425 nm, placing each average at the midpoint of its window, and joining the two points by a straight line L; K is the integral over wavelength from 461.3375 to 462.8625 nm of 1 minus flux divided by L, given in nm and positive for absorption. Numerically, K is -0.04 nm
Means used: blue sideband 2.23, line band 2.34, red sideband 2.38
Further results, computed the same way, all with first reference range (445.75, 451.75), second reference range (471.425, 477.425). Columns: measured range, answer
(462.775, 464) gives -0.08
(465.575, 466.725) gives -0.02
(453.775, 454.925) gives -0.03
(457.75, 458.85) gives 0.01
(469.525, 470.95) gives 0.03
